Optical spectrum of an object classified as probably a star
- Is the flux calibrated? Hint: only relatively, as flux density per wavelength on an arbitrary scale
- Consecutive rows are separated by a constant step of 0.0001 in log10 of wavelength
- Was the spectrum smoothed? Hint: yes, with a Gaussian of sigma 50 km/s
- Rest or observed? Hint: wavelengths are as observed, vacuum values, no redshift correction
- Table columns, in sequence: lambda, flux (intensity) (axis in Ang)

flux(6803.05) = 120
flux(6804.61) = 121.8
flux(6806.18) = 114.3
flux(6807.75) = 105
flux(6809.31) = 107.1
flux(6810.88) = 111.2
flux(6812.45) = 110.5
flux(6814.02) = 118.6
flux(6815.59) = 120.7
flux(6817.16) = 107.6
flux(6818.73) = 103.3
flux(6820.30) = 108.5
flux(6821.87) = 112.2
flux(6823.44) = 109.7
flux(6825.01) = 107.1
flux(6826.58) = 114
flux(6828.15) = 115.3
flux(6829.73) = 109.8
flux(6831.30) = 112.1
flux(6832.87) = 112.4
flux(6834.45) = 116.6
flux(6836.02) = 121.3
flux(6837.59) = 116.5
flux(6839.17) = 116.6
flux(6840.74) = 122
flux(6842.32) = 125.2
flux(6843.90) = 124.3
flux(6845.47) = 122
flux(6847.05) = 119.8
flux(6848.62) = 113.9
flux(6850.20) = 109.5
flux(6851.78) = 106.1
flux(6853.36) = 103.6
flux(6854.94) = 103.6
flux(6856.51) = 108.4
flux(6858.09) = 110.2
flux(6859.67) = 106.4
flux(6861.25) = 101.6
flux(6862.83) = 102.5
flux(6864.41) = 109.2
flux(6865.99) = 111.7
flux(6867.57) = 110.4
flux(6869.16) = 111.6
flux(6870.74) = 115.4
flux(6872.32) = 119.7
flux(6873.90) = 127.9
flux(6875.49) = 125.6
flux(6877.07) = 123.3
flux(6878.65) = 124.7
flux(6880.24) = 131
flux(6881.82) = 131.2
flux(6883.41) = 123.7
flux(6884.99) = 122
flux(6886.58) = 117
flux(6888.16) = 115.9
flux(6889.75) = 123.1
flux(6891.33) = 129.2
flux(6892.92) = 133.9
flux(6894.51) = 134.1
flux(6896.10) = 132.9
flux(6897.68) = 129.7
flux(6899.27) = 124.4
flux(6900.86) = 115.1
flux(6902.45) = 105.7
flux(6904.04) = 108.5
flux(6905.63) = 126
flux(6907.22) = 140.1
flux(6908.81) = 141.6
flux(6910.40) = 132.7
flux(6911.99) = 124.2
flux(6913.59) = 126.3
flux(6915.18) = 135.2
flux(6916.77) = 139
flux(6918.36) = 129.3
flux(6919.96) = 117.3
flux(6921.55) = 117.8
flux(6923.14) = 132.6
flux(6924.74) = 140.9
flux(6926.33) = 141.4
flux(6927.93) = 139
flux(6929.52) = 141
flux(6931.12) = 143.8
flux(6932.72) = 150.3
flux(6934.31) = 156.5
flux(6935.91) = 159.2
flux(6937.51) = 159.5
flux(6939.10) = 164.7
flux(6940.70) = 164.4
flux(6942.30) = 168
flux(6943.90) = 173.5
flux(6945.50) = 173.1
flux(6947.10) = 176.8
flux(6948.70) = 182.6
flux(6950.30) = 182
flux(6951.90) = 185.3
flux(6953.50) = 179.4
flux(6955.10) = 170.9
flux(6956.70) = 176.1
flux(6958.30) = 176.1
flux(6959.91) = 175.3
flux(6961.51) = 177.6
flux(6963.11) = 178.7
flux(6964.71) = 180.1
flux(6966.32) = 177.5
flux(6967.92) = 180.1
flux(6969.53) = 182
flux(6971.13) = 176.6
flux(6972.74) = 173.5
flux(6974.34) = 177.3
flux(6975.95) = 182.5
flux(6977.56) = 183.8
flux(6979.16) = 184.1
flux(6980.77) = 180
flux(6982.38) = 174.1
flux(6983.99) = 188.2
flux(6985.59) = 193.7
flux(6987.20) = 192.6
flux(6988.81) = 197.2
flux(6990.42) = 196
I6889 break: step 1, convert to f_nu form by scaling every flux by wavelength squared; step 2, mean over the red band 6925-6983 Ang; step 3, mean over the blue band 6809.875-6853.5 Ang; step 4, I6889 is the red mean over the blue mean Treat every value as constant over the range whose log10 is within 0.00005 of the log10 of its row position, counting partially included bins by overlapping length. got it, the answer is 1.55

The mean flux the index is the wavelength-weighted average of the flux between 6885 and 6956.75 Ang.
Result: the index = 143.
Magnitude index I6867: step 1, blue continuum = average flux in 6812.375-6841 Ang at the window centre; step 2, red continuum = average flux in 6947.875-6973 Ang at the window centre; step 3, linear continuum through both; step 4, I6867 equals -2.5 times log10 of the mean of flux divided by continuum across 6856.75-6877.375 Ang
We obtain 0.18 mag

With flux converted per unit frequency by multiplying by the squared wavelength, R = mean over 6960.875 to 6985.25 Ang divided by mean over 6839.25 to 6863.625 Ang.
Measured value 1.66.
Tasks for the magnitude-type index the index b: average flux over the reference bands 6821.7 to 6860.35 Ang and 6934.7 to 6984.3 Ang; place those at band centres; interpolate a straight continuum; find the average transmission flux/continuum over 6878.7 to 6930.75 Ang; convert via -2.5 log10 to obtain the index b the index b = 0.147 mag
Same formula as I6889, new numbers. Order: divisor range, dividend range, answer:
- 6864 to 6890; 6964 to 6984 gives 1.54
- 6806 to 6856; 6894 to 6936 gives 1.20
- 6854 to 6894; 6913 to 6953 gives 1.32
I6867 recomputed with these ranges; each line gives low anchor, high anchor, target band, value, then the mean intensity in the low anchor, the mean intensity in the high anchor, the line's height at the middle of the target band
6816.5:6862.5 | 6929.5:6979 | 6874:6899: 0.09 mag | 112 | 173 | 137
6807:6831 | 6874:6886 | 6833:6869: 0.05 mag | 111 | 126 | 119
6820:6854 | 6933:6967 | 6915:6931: 0.19 mag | 115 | 173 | 159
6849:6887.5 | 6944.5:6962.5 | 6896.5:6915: 0.14 mag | 115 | 178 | 143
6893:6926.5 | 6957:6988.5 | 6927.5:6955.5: -0.07 mag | 128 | 181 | 155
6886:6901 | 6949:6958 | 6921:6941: 0.09 mag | 126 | 179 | 159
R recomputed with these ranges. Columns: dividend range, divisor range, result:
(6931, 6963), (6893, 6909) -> 1.38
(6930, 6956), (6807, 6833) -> 1.57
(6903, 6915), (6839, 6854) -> 1.12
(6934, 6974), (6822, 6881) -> 1.57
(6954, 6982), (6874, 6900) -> 1.44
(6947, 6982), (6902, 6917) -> 1.42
